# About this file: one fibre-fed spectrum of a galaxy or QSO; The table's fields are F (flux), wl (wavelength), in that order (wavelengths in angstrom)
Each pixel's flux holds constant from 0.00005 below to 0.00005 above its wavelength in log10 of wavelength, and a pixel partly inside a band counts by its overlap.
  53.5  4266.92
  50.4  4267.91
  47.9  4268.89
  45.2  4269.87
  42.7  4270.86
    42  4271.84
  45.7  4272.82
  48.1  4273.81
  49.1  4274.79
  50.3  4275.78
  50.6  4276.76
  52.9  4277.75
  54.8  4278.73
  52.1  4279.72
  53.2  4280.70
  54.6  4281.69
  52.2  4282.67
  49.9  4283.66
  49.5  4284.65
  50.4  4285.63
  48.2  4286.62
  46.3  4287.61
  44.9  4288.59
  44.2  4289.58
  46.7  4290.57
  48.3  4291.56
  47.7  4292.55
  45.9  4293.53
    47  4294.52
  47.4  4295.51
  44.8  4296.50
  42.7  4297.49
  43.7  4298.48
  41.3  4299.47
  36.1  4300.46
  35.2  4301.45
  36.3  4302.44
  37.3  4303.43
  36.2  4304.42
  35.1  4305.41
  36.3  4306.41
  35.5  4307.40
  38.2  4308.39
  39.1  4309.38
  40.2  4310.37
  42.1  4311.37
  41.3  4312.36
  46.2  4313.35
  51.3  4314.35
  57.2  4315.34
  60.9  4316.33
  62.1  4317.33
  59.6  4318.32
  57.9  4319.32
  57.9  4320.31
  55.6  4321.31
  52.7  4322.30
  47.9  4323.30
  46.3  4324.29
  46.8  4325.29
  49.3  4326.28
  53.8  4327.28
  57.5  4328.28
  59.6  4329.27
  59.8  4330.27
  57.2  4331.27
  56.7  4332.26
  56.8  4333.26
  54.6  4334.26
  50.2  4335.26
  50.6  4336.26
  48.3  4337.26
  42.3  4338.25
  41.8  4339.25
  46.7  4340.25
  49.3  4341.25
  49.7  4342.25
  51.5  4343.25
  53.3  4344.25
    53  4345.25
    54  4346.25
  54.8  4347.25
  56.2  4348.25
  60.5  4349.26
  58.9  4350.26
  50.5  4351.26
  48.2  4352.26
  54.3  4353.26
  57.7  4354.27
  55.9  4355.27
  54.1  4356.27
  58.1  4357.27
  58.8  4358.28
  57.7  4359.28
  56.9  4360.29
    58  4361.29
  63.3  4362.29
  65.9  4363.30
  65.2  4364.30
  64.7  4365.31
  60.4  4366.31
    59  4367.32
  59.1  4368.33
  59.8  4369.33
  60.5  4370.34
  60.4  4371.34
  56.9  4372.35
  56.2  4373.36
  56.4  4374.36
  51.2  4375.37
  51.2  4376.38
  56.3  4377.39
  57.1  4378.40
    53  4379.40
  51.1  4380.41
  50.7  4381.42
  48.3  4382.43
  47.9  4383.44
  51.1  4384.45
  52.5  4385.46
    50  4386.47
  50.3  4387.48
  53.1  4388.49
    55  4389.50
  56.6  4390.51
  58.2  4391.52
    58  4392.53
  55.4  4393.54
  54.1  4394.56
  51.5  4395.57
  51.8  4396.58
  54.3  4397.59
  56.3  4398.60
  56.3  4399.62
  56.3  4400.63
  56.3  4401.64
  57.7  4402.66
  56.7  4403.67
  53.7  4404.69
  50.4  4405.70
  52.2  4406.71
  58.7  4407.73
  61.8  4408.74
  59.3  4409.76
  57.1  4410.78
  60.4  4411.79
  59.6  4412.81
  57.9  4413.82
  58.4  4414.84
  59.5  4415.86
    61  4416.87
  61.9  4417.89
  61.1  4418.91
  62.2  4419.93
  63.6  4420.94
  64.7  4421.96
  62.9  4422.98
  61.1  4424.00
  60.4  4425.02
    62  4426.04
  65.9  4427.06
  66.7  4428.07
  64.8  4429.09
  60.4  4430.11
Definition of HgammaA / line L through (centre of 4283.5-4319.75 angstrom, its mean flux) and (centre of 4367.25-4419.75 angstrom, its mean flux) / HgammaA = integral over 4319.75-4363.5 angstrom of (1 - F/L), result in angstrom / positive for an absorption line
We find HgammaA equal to -3.6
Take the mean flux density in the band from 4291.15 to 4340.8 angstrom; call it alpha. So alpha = 47.7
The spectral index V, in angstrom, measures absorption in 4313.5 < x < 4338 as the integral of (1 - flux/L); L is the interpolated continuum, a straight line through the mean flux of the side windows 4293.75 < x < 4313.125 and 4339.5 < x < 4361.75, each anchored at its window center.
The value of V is -4.1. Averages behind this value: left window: 39.9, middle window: 54.4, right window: 54.3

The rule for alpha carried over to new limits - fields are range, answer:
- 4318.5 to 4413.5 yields 54.9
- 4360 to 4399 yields 55.8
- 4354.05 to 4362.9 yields 58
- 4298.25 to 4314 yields 38.8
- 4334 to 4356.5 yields 52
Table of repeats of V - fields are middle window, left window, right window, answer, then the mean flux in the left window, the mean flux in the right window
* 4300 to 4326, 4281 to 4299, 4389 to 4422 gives 1.9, 47.5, 57.4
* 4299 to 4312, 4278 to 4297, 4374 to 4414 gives 3.2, 48.9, 54.6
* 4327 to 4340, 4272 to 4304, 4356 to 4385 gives -0.2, 46.7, 56.9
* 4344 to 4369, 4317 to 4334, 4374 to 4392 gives -1.8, 55.1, 52.7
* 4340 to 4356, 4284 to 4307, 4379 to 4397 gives -1.6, 43.1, 52.7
